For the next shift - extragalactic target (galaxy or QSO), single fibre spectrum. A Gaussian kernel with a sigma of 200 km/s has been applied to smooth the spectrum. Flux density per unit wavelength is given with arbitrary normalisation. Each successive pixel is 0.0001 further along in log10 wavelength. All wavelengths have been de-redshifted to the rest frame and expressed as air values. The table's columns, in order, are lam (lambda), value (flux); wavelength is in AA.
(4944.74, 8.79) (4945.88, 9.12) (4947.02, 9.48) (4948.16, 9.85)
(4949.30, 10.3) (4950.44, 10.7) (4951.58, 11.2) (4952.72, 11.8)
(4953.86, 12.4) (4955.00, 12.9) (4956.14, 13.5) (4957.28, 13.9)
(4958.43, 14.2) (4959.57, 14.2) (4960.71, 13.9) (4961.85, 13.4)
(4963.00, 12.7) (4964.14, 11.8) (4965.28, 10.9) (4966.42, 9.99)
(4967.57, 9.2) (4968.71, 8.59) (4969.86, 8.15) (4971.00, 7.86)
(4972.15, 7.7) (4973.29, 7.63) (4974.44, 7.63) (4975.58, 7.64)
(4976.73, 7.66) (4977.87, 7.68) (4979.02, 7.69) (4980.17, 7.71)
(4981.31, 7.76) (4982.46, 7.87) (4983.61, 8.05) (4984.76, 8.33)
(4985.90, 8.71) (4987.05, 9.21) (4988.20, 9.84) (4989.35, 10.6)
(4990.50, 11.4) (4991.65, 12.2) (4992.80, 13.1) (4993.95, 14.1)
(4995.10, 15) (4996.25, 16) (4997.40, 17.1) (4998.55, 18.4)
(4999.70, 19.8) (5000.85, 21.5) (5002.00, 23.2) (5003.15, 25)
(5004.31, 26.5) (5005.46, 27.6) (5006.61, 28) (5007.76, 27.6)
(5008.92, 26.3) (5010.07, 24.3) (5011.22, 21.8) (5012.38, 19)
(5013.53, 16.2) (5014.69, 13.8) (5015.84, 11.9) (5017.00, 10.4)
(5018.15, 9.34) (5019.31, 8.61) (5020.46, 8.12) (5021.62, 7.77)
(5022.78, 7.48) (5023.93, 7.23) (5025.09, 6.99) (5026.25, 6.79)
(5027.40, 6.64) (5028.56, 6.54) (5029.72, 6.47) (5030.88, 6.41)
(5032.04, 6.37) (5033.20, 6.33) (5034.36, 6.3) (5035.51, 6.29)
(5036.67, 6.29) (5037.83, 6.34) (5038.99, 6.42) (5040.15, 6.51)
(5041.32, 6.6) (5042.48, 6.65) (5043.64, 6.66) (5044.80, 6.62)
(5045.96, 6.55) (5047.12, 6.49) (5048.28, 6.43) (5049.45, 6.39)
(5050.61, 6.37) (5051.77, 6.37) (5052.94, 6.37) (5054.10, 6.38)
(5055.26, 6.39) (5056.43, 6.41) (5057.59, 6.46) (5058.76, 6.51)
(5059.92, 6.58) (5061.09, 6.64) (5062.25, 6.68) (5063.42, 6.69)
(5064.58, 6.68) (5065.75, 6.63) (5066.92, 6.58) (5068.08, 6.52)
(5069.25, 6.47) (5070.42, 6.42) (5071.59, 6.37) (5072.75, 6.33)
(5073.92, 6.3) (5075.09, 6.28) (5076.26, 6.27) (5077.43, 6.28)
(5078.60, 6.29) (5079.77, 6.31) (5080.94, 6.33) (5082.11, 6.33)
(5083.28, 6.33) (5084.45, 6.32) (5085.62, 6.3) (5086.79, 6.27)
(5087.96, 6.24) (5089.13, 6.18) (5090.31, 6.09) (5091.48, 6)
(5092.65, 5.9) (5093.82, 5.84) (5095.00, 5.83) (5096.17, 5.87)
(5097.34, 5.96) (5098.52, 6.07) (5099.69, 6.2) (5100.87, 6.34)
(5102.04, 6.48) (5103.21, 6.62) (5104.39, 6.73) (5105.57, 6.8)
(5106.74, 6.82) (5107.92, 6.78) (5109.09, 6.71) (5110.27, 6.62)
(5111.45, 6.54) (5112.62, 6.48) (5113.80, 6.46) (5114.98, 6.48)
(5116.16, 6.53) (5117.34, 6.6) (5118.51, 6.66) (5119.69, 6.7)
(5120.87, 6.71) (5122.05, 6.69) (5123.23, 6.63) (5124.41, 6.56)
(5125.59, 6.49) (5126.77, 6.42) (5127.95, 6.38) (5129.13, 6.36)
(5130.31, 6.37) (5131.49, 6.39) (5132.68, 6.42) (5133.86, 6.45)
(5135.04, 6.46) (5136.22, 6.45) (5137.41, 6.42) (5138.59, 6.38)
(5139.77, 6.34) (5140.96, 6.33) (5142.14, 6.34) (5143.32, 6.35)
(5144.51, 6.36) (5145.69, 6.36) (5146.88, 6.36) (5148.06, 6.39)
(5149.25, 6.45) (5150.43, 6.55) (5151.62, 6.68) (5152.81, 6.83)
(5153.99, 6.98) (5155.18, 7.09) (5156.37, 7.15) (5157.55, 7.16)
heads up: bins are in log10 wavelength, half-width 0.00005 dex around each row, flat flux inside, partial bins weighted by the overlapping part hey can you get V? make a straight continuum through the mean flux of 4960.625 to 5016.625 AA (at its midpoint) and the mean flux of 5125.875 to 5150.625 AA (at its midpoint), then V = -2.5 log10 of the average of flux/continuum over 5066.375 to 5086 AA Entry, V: 0.44 mag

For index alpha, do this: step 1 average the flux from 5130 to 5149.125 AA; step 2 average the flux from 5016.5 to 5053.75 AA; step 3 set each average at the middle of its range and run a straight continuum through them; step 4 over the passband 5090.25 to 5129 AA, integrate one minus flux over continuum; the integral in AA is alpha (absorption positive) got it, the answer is 0.6 AA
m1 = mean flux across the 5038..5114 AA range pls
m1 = 6.4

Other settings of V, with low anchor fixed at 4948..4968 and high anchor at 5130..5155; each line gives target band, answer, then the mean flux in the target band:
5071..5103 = 0.30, 6.2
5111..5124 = 0.10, 6.59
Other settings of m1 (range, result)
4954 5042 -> 12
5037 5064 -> 6.5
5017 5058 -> 6.81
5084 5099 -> 6.06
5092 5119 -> 6.41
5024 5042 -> 6.51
